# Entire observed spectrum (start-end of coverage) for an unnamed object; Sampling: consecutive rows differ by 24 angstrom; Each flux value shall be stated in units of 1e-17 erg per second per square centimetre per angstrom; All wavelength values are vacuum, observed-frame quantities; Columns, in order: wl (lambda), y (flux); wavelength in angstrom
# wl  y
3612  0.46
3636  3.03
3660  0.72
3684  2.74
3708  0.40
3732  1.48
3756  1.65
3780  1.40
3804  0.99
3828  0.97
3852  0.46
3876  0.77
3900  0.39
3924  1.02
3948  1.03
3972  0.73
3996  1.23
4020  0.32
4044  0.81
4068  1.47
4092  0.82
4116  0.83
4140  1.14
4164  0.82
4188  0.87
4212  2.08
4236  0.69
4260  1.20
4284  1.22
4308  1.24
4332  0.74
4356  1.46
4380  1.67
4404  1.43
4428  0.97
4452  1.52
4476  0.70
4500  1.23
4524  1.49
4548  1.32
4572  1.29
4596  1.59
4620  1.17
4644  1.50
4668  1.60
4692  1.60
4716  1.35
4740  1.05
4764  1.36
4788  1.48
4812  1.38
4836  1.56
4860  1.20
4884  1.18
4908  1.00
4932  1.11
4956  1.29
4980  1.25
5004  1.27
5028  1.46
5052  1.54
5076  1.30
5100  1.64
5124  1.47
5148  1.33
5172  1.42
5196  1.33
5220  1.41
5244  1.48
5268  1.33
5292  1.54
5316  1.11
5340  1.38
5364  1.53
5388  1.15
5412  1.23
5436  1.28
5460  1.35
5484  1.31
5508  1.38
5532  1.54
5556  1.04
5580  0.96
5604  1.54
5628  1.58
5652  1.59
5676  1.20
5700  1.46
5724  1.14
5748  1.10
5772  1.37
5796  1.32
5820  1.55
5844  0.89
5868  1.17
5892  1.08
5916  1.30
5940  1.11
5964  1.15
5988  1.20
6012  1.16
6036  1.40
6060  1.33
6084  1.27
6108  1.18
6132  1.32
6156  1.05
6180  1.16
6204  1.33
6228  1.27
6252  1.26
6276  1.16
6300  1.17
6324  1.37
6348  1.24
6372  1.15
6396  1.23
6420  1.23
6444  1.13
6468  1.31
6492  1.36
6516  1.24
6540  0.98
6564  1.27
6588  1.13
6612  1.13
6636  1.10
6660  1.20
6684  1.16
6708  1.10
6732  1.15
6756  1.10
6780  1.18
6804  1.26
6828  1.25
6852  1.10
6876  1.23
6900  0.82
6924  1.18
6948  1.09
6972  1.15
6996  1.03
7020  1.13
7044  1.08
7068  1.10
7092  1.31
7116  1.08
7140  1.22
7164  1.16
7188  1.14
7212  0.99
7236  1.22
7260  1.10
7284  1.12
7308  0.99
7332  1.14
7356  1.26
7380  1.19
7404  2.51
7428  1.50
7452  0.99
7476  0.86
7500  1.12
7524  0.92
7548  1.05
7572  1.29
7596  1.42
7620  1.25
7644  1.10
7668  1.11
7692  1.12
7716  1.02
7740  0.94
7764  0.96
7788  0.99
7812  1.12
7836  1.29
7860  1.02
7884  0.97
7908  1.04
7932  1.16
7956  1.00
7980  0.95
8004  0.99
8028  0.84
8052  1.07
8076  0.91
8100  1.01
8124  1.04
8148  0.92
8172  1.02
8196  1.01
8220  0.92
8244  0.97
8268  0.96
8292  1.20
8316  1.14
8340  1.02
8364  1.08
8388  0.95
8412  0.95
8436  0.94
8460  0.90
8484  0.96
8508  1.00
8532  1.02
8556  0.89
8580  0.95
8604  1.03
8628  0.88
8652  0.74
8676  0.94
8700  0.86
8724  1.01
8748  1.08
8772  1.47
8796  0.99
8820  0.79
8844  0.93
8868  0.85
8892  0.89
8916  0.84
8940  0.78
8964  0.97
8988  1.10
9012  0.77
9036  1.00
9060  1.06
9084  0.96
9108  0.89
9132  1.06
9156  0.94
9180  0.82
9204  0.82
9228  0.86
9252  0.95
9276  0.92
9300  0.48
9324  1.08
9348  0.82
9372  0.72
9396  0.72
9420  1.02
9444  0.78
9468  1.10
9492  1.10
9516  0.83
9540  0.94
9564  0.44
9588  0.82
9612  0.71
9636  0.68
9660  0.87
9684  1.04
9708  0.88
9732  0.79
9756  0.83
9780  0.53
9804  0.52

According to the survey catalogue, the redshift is 0.13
